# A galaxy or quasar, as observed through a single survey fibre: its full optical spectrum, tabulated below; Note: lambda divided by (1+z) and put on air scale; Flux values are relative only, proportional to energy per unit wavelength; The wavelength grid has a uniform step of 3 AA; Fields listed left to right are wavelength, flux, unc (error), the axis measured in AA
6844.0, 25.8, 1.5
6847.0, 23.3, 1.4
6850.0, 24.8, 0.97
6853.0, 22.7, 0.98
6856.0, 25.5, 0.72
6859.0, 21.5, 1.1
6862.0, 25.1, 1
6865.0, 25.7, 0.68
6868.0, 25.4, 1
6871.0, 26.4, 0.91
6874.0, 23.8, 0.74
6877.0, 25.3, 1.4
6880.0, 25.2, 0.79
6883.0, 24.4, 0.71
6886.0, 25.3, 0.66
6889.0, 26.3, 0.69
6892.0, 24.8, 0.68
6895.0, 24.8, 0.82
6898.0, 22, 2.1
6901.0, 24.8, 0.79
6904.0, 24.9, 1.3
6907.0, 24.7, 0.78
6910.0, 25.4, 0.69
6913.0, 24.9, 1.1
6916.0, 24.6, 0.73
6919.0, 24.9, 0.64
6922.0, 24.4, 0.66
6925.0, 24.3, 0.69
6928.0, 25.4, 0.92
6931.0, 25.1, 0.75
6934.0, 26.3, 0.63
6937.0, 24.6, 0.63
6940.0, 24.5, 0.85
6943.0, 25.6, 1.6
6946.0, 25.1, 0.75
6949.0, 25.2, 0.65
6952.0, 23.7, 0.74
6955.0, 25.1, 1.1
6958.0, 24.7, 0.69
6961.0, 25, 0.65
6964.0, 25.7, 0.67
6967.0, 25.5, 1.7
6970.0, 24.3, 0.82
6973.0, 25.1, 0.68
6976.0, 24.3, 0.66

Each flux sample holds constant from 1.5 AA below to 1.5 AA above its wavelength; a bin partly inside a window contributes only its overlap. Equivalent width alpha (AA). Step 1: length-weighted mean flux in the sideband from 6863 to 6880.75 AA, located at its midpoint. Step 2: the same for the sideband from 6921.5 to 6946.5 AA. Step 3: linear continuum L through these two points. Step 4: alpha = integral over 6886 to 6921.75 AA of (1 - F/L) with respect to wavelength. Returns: 0.6 AA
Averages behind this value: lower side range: 25.3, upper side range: 25.1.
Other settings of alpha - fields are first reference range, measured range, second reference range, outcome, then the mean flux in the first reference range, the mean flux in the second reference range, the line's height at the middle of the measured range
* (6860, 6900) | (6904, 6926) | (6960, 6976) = 0.18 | 24.9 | 25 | 25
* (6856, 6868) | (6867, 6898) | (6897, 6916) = -0.68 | 24.4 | 24.5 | 24.5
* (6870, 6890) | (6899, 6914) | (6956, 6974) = 0.18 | 25.2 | 25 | 25.1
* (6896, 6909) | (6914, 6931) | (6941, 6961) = -0.20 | 24.2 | 24.9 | 24.5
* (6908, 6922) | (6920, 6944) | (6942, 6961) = -0.12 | 24.9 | 24.9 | 24.9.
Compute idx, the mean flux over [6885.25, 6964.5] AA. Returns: 24.9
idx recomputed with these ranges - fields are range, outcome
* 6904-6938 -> 25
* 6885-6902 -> 24.6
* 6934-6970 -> 25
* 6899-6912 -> 24.8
